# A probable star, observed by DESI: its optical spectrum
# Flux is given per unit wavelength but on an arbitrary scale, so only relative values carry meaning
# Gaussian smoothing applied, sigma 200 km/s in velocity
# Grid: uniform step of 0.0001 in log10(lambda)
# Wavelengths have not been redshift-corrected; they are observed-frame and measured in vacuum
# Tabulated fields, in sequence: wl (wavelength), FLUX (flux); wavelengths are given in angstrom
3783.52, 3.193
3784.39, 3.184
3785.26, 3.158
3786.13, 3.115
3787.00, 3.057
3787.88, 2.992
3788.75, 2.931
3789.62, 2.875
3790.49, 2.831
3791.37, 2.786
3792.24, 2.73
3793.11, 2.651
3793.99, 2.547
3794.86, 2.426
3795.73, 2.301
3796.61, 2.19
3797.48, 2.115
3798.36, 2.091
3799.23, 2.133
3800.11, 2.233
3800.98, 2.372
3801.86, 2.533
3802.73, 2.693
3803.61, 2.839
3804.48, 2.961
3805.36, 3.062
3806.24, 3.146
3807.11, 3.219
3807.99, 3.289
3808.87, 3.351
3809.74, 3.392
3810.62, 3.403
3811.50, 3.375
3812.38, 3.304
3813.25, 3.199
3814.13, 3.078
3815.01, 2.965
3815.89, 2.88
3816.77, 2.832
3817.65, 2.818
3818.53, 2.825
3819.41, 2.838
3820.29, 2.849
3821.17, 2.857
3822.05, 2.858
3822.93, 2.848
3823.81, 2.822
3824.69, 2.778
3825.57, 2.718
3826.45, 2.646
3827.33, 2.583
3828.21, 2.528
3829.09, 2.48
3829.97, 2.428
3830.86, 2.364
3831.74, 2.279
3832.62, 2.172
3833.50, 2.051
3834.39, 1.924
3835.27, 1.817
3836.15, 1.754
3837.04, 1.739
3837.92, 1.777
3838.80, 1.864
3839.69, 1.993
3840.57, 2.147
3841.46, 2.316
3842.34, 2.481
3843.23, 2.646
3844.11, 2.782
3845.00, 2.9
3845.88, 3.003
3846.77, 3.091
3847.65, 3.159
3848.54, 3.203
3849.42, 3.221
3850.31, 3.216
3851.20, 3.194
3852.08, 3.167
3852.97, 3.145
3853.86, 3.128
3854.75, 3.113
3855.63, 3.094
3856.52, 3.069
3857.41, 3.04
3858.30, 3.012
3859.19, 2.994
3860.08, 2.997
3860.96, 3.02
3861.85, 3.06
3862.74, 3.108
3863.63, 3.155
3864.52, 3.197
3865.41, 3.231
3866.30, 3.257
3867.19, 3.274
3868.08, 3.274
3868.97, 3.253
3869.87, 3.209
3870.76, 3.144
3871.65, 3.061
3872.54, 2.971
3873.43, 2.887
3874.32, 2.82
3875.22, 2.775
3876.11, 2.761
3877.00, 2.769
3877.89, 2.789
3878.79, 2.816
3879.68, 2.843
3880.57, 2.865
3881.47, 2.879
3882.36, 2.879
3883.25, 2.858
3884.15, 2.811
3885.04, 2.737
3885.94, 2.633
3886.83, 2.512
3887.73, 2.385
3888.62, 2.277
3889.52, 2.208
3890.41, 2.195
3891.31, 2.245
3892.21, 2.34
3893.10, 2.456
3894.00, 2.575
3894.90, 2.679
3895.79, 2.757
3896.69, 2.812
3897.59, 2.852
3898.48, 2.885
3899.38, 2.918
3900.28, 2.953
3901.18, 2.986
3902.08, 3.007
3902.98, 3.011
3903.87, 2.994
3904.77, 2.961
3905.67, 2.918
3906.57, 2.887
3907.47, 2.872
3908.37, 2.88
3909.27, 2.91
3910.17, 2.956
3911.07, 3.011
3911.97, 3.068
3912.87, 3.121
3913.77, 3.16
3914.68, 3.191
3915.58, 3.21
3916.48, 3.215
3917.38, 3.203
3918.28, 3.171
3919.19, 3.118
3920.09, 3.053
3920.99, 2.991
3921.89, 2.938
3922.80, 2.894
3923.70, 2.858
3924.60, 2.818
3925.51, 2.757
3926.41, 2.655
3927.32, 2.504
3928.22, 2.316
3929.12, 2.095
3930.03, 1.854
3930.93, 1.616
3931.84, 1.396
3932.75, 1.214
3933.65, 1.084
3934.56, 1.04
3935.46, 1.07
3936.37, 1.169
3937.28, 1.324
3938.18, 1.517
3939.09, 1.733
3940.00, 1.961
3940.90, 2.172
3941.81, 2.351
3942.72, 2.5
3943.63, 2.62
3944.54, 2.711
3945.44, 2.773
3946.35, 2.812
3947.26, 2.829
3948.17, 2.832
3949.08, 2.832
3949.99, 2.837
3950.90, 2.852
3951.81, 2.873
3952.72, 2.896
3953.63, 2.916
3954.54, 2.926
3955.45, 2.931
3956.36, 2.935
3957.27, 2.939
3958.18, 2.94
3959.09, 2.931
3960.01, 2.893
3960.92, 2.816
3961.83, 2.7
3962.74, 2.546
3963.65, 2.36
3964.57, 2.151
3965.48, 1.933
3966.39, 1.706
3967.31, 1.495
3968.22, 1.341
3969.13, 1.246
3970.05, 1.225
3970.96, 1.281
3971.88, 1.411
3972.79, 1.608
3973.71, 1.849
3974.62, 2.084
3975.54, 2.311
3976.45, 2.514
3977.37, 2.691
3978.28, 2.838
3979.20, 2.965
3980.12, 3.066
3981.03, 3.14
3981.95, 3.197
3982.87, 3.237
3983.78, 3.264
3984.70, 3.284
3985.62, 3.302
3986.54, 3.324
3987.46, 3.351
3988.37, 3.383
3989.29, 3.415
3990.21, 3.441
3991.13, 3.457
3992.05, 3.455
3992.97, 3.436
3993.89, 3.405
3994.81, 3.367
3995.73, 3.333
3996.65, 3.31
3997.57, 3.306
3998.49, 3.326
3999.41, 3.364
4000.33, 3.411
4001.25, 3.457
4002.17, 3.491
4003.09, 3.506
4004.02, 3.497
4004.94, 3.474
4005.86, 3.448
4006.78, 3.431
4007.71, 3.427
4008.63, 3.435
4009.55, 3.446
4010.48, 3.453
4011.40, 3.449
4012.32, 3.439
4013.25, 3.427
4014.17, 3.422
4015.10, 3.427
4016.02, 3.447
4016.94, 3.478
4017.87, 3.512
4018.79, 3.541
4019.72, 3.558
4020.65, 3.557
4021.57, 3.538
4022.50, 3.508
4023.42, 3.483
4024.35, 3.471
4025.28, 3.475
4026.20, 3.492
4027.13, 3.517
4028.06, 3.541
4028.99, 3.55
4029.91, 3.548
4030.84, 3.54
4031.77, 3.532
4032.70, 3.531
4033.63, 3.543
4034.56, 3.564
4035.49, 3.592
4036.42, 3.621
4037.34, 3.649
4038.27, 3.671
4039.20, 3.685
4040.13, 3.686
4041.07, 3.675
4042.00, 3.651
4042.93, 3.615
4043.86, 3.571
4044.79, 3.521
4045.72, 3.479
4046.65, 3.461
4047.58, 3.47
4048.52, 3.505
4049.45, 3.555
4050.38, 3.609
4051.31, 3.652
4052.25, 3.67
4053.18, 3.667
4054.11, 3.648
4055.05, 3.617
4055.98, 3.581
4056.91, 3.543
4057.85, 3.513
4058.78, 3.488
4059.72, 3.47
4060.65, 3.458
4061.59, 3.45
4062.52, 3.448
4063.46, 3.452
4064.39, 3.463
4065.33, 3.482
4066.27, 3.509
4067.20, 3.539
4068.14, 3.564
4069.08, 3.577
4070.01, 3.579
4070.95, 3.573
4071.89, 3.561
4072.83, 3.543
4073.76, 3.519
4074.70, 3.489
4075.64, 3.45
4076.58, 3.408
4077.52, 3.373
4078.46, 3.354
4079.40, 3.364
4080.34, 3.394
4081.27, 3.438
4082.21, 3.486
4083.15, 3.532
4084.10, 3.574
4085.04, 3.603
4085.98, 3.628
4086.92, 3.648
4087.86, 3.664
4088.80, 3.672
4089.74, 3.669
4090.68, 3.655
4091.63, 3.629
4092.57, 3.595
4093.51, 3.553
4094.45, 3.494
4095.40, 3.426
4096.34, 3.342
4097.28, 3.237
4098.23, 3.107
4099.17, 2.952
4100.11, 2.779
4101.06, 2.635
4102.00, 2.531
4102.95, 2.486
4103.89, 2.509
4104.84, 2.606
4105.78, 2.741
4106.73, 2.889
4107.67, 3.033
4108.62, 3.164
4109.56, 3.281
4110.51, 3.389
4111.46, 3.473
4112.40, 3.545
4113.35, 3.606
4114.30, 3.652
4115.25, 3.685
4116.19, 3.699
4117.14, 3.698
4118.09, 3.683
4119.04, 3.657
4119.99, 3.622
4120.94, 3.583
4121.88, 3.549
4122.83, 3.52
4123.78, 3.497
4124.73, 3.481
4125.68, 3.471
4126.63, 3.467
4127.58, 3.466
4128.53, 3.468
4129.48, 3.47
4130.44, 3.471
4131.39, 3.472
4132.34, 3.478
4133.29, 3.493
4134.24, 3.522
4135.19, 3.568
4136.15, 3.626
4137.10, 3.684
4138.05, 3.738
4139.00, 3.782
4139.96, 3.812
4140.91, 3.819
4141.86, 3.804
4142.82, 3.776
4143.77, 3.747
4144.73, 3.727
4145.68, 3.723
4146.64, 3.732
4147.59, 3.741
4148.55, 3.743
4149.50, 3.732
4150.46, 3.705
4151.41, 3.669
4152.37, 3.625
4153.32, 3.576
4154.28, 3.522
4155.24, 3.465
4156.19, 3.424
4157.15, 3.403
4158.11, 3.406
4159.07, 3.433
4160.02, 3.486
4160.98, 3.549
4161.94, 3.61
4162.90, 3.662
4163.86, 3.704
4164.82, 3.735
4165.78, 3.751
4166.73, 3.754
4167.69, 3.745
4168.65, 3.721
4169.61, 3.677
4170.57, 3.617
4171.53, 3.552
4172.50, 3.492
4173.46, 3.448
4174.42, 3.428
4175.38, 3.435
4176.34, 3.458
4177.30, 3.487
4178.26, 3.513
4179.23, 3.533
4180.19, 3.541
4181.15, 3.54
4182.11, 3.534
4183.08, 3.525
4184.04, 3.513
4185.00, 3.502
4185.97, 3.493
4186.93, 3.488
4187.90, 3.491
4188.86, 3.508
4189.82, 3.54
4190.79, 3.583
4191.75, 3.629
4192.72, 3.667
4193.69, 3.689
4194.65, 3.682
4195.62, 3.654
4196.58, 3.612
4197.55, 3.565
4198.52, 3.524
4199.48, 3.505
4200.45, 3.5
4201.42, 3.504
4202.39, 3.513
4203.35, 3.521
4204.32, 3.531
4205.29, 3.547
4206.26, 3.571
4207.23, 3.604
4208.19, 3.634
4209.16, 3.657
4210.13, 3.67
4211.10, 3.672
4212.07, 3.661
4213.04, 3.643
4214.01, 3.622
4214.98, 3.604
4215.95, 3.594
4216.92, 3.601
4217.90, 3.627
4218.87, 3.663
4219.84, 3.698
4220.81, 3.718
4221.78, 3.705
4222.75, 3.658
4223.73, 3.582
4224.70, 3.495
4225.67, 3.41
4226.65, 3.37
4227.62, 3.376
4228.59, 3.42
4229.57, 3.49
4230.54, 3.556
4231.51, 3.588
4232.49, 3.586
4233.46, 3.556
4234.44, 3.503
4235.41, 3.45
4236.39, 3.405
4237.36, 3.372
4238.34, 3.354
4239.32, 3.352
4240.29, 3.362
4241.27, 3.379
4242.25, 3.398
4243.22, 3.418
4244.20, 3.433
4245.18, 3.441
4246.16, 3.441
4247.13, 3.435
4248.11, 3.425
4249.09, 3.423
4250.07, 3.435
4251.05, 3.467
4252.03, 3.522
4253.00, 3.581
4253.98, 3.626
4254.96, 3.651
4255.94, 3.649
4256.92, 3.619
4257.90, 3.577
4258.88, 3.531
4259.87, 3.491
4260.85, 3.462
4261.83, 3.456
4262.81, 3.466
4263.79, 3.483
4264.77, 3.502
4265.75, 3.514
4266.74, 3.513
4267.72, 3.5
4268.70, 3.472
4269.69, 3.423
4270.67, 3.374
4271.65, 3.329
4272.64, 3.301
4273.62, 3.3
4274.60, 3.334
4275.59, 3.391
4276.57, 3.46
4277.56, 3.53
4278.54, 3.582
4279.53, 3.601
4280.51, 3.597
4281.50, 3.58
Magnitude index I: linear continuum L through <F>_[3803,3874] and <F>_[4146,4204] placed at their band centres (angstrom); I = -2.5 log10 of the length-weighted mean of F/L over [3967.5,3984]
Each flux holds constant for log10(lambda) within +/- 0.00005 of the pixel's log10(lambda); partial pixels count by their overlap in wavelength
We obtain 0.36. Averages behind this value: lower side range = 2.85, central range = 2.27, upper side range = 3.57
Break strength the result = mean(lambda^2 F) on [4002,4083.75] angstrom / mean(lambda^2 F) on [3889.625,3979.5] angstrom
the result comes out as 1.49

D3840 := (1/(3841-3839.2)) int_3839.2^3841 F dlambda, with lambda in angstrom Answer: 2.06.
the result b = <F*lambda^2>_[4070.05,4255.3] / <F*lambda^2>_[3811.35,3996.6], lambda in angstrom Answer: 1.48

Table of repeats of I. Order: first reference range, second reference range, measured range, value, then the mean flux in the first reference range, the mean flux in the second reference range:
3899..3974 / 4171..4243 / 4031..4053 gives -0.23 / 2.48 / 3.54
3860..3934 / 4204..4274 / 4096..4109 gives 0.13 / 2.79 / 3.51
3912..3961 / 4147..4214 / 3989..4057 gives -0.21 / 2.53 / 3.58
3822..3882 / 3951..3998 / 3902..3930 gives -0.06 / 2.78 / 2.72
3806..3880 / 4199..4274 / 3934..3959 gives 0.24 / 2.84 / 3.51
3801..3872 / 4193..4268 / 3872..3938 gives 0.13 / 2.84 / 3.53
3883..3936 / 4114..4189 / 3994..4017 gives -0.14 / 2.62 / 3.59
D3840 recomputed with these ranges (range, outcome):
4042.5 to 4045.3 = 3.57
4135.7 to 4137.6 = 3.67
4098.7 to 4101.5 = 2.79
